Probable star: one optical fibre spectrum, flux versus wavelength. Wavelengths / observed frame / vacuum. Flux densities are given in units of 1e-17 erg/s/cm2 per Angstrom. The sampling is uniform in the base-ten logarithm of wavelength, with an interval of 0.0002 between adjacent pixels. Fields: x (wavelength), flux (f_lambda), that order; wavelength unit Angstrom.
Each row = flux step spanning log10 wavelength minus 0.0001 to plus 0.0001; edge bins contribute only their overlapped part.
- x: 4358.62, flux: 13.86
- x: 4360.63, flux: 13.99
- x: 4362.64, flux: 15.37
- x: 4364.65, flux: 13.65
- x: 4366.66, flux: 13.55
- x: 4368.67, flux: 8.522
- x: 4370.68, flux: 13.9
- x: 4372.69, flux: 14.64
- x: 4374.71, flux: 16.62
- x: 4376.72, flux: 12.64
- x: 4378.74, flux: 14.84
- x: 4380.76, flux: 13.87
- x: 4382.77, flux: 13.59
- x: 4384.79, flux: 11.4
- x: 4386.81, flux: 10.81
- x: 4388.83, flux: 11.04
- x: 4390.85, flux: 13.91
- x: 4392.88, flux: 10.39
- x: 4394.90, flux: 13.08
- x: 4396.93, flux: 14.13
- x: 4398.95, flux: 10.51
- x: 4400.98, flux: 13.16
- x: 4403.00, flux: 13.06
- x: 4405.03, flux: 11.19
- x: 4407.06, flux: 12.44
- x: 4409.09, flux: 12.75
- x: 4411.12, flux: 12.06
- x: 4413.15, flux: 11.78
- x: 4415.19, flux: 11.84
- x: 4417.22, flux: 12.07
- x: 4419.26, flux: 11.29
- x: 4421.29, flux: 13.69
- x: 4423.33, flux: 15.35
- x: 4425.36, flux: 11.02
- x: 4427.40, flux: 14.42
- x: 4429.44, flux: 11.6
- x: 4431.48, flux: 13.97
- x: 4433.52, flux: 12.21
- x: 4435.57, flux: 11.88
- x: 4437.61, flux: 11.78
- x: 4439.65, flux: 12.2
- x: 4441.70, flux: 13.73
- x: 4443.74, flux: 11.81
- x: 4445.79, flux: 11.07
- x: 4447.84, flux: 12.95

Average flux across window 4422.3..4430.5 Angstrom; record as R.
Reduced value 13.1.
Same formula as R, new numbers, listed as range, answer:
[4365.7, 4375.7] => 13.4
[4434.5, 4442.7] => 12.4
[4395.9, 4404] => 12.7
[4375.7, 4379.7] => 13.7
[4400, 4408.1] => 12.5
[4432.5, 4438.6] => 11.9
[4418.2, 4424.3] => 13.4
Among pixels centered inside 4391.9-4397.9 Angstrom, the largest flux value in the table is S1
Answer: 14.13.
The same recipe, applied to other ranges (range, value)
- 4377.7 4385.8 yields 14.84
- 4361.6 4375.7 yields 16.62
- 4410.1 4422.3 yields 13.69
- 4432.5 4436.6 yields 12.21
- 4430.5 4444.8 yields 13.97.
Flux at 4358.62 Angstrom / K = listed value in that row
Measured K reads 13.86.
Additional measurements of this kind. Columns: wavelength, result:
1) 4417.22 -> 12.07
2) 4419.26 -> 11.29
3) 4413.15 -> 11.78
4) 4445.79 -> 11.07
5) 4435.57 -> 11.88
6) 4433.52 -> 12.21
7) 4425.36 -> 11.02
